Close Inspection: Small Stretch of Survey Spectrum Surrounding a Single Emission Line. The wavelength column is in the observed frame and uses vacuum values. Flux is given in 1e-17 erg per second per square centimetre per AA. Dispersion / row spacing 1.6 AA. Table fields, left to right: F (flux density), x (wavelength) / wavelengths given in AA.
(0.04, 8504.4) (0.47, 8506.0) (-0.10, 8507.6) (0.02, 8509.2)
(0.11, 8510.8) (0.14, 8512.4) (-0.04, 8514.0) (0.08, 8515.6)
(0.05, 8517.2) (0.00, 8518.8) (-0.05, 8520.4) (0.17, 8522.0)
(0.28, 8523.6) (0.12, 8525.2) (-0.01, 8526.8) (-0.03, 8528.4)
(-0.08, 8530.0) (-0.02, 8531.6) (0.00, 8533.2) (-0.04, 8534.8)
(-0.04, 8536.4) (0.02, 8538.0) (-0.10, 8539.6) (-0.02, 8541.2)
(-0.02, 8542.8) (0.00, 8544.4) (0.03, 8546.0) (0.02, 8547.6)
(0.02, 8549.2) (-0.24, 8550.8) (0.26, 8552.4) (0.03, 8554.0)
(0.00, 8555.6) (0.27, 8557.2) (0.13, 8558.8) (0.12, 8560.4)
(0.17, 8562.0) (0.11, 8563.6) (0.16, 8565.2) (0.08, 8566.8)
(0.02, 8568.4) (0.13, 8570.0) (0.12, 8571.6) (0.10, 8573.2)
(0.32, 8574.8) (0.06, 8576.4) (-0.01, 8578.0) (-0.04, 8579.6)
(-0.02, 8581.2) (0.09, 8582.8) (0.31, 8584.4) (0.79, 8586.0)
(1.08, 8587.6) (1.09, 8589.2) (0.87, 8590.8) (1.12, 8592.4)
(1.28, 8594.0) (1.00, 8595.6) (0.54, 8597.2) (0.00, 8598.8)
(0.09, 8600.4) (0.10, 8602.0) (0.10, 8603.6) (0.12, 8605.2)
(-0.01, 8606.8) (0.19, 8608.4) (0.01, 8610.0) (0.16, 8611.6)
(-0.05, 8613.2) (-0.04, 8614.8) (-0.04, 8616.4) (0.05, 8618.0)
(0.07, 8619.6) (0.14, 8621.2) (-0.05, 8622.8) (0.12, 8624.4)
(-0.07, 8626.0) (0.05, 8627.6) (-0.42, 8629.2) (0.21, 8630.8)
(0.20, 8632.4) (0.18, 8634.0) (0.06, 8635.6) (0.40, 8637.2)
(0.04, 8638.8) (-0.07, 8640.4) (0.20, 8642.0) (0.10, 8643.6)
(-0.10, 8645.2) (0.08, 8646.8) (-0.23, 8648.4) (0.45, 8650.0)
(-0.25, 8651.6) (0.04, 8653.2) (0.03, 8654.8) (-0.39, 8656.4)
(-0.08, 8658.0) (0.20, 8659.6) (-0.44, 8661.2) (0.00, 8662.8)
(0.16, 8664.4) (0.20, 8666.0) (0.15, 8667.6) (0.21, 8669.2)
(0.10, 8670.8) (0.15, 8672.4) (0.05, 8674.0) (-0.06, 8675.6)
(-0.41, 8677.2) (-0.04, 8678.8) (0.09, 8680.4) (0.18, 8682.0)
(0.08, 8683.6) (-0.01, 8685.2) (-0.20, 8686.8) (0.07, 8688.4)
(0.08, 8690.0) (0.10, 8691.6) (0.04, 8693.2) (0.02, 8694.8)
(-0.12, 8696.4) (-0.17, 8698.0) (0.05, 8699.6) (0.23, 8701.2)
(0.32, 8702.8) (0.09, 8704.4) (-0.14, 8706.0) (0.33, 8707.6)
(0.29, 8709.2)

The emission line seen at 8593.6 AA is [O II] 3727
